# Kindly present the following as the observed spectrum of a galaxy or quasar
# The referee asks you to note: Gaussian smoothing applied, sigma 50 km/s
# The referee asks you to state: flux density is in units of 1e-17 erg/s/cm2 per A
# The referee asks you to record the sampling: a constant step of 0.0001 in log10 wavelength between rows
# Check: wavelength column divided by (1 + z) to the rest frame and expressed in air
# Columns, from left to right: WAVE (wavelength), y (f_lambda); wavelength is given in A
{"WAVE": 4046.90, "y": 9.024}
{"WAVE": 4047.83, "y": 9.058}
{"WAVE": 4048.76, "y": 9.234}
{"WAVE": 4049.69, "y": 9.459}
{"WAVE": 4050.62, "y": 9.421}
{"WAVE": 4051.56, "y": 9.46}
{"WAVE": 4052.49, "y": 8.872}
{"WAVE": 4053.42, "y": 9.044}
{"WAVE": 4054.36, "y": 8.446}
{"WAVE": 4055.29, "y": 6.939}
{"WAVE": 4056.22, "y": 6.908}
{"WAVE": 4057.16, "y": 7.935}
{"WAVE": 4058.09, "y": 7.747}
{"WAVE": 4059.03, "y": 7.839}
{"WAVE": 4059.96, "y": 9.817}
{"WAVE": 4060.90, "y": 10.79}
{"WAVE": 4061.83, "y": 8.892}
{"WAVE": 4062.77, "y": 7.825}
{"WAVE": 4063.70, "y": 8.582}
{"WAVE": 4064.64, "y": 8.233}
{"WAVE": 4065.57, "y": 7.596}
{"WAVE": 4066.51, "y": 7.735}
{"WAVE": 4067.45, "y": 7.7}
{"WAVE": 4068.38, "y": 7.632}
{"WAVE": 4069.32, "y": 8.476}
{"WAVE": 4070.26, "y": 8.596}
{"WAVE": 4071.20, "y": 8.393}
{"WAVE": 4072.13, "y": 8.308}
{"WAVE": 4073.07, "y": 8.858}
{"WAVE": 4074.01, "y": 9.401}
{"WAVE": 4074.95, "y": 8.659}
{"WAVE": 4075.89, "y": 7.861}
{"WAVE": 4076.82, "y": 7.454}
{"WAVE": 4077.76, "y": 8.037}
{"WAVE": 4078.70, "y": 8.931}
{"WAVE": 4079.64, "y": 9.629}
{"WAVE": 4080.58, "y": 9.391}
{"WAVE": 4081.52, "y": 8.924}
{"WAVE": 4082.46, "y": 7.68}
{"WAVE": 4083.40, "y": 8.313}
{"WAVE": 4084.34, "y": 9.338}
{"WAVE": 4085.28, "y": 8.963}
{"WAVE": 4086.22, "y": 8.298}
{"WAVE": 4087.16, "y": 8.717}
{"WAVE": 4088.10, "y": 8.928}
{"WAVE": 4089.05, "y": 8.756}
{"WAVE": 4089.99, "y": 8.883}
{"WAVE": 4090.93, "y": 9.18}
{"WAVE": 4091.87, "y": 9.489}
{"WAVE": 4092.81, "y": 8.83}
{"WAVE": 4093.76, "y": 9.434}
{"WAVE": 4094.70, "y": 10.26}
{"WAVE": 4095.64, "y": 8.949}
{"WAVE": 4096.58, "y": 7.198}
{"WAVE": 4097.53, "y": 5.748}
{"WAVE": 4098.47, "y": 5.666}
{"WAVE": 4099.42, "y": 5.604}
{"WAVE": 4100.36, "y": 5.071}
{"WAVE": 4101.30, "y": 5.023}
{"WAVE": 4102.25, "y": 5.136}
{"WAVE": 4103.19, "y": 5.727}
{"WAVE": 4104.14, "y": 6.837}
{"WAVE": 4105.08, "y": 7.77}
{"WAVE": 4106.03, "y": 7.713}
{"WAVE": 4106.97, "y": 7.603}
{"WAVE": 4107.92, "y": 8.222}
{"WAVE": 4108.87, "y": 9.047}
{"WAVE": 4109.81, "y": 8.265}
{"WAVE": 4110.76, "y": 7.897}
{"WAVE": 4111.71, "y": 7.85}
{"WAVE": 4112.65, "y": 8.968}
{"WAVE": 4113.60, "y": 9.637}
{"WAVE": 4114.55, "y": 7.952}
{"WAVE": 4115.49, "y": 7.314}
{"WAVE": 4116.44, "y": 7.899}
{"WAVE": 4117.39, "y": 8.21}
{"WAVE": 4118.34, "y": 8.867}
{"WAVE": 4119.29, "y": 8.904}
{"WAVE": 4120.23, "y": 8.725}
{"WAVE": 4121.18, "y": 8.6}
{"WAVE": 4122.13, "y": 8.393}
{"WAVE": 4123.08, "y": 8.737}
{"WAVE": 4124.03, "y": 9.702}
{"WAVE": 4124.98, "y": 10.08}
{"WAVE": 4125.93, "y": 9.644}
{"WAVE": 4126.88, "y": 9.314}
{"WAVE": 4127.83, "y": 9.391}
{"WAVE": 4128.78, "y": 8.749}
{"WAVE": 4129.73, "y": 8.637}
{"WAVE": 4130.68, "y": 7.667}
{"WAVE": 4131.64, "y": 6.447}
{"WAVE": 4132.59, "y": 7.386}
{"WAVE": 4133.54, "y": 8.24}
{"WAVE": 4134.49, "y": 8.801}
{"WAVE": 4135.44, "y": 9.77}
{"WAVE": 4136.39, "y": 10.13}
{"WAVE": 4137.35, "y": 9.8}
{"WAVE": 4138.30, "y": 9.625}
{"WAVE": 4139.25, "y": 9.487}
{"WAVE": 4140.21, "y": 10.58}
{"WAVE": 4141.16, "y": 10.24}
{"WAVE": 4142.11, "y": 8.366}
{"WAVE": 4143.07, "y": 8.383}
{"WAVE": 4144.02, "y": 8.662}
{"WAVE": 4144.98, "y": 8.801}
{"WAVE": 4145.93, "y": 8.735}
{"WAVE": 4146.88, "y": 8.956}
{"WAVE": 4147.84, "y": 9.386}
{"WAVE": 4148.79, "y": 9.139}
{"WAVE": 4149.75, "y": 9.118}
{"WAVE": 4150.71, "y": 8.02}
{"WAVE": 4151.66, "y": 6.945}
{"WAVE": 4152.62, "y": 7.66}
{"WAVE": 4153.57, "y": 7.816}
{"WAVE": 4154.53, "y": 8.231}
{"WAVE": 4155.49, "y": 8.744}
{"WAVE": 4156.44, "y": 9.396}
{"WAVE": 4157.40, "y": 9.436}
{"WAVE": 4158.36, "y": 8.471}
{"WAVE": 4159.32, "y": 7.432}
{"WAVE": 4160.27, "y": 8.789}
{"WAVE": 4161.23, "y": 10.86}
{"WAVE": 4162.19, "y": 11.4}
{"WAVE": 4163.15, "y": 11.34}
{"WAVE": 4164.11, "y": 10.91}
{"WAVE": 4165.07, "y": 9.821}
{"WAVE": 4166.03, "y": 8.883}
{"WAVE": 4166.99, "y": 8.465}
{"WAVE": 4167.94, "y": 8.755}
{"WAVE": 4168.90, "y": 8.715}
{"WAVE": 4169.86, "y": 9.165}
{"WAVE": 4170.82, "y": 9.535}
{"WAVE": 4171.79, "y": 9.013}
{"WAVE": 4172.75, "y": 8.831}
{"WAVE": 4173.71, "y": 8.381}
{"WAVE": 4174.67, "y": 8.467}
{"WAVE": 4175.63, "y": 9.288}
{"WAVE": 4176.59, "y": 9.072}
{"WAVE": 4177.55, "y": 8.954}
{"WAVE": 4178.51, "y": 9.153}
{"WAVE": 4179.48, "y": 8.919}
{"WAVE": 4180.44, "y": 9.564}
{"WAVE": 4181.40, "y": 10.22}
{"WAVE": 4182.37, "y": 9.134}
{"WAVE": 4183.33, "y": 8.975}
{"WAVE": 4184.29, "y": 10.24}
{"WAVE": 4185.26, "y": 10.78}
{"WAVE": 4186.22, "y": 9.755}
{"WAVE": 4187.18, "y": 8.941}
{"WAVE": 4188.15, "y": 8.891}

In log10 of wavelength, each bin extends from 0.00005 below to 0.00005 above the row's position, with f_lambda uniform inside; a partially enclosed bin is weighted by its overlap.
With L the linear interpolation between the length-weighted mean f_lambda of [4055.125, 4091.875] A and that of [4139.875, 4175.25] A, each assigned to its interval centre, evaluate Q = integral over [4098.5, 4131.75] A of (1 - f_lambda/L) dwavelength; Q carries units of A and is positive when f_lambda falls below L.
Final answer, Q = 3.0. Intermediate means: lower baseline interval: 8.49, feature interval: 7.98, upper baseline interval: 9.02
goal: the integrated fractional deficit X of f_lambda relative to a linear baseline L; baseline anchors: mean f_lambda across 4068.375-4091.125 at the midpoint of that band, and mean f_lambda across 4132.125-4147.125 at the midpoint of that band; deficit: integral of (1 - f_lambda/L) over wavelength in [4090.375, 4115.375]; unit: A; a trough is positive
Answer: 3.3 A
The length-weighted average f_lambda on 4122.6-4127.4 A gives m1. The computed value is 9.49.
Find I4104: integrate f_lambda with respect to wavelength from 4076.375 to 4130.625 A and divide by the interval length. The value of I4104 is 8.25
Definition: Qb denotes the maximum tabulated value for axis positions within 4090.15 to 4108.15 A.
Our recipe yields 10.26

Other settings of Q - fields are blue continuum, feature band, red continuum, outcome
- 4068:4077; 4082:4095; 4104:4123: -0.89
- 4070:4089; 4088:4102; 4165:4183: 1.57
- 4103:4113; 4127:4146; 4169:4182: -1.19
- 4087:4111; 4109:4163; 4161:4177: -1.36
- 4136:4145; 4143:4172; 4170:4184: 0.85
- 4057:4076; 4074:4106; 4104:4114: 1.29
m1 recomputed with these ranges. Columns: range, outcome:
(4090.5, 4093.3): 9.16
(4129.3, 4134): 7.66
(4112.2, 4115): 8.84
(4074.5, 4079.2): 8.2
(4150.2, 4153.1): 7.57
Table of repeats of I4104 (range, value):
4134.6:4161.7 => 8.96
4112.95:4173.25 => 8.94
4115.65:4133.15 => 8.6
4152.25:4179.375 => 9.11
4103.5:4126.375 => 8.43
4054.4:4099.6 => 8.38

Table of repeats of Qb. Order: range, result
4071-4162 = 10.86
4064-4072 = 8.596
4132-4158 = 10.58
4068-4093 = 9.629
